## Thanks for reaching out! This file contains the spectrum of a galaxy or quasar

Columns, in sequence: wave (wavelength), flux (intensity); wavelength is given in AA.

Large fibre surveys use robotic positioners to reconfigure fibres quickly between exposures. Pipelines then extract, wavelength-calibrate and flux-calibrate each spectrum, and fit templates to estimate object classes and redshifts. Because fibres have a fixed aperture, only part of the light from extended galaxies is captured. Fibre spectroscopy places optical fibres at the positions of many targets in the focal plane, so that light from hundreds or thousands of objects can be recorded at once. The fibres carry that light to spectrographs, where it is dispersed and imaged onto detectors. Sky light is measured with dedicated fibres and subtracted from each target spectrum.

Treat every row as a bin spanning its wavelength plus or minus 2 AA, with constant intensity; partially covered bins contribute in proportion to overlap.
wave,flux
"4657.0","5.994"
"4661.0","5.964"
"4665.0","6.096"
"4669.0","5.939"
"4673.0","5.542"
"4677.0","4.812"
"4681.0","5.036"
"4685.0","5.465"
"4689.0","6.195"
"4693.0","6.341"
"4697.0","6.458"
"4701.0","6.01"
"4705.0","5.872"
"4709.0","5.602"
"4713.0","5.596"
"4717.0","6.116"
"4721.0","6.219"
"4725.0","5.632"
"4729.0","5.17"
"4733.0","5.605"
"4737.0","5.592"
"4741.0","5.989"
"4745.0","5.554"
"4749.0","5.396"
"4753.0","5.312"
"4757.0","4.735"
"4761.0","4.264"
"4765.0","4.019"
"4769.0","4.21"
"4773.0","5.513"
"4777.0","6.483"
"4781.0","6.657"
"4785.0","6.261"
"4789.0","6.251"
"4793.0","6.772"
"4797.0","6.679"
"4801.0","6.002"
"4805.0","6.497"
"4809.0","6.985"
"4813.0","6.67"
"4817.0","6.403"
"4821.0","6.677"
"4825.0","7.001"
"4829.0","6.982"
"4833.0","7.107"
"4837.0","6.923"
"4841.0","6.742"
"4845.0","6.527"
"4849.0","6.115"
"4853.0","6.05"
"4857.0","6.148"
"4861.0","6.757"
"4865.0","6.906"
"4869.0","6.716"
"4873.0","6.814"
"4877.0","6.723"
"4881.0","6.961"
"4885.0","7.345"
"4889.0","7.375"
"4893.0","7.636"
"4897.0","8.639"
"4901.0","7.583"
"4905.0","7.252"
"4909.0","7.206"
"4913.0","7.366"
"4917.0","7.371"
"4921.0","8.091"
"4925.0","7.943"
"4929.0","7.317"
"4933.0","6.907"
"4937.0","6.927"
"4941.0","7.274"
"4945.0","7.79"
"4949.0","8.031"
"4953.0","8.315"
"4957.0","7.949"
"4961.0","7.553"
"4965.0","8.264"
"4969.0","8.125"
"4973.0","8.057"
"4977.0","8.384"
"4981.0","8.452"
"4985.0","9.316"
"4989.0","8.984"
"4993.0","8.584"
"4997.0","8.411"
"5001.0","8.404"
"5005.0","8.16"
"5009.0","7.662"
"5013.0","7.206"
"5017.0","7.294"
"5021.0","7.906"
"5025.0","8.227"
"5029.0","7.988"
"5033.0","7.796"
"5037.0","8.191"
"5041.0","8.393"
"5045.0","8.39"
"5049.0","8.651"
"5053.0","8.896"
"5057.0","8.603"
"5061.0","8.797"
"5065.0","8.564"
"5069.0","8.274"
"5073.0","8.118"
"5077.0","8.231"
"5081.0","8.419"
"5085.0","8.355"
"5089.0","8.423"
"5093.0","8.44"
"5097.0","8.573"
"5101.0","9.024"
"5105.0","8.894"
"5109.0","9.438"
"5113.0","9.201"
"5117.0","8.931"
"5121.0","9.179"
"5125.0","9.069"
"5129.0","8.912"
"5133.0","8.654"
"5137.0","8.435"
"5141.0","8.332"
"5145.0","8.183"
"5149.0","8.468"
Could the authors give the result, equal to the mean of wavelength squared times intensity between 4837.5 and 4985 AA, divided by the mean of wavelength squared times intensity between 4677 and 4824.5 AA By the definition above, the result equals 1.4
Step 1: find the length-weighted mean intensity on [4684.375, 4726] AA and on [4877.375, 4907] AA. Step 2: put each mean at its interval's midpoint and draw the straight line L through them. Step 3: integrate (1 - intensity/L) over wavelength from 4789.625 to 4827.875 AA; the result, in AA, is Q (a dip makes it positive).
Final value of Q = 1.09 AA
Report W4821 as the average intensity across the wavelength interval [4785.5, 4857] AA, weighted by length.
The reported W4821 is 6.59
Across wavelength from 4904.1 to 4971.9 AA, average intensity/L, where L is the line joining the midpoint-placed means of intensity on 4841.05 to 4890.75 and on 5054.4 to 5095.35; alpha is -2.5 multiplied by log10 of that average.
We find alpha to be -0.05 mag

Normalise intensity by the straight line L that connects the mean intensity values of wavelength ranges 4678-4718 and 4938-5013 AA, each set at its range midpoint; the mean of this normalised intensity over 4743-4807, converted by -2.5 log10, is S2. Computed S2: 0.15 mag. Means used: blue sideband 5.84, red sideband 8.16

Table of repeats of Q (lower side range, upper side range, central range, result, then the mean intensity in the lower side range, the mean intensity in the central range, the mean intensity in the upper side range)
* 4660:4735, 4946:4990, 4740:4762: 3.67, 5.77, 5.22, 8.28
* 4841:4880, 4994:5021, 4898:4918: -1.26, 6.55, 7.42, 7.89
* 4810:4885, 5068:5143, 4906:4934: -0.82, 6.7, 7.47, 8.68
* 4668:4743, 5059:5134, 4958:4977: -0.75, 5.74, 8.04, 8.71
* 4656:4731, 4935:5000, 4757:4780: 5.30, 5.79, 4.96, 8.15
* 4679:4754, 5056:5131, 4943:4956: -0.78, 5.75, 8.04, 8.71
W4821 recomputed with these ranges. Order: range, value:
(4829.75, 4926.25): 7.09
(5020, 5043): 8.09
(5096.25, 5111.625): 9.02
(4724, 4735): 5.45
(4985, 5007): 8.58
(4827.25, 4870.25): 6.63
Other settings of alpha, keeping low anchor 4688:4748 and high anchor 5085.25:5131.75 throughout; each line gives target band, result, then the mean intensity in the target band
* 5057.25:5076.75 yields 0.017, 8.43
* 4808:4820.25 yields -0.010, 6.66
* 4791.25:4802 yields -0.010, 6.52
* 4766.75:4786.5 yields 0.094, 5.79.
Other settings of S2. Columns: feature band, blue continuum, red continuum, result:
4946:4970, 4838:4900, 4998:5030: -0.074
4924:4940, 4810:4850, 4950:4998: 0.094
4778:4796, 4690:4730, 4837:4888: -0.032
